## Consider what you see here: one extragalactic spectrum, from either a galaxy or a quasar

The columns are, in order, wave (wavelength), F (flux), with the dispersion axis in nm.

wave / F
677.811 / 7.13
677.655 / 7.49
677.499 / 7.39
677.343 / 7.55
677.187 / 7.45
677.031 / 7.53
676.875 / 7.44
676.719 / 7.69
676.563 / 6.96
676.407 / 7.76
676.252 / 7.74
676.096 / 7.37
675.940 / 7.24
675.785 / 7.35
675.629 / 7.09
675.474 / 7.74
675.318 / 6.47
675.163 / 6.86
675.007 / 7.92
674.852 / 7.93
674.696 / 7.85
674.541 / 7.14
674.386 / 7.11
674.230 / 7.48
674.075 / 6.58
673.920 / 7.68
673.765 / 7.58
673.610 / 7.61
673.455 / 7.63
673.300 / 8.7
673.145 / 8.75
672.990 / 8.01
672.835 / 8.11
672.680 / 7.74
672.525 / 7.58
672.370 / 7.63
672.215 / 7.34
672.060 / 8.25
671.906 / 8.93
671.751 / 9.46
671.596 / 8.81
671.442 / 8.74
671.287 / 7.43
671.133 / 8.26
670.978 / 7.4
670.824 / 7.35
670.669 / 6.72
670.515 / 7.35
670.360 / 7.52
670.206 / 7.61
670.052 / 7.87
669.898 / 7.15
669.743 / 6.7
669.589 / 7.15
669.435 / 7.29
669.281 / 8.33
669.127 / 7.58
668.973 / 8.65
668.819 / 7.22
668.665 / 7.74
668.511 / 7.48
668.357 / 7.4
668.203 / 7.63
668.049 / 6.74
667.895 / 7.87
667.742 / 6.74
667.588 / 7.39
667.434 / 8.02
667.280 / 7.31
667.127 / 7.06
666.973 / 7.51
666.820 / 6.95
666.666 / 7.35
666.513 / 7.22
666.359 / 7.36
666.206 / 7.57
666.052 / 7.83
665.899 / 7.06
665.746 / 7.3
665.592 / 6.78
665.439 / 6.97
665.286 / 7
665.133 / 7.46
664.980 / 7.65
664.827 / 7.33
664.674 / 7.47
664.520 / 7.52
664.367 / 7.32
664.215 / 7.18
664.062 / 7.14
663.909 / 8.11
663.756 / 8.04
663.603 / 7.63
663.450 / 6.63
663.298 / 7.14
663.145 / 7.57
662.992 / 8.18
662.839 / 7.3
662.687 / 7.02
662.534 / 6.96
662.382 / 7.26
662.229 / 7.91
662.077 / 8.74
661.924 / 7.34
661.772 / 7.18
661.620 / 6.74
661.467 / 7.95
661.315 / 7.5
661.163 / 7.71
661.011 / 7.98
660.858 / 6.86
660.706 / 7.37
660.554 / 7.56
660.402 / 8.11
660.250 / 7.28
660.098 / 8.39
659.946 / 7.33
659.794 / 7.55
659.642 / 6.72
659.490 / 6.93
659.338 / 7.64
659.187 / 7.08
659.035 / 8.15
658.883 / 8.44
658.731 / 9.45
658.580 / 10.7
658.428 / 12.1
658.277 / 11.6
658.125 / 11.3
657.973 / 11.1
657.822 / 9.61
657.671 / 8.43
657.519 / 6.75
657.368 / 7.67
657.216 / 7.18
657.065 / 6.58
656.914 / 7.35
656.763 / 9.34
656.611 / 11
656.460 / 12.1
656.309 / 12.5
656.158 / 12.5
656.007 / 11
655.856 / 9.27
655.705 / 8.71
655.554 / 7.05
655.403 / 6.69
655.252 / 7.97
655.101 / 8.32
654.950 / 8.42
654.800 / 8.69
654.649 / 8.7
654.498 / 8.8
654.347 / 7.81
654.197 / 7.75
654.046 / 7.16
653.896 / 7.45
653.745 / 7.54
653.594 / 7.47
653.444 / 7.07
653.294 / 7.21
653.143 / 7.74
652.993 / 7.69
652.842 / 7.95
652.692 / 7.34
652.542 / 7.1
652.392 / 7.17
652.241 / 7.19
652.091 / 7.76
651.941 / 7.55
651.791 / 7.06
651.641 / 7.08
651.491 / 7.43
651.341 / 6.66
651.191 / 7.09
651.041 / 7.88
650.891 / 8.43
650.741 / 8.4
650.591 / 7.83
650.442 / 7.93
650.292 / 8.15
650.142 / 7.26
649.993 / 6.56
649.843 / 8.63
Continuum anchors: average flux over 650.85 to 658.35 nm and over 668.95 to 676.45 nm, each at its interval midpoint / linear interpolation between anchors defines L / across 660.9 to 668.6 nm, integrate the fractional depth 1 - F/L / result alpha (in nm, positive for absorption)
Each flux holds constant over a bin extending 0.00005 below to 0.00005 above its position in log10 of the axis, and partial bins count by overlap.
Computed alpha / 0.54 nm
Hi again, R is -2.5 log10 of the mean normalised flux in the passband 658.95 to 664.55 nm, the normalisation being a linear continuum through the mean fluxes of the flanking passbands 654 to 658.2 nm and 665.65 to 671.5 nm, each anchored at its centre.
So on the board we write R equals 0.107 mag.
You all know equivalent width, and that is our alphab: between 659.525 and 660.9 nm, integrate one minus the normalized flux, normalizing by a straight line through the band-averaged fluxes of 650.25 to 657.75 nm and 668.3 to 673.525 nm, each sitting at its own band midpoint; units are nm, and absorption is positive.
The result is 0.09 nm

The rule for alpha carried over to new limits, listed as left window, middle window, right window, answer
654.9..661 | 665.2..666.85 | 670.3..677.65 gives 0.20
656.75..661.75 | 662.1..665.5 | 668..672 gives 0.25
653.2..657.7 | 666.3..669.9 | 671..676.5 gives 0.26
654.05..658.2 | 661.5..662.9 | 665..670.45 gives 0.13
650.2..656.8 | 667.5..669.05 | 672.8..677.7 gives 0.05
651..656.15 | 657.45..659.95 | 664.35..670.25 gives -0.41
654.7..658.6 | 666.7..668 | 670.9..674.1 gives 0.17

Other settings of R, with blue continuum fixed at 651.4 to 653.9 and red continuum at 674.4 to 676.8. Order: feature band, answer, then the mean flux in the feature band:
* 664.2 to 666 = 0.02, 7.27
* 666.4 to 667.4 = 0.02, 7.27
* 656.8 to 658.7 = -0.24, 9.21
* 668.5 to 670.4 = -0.02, 7.57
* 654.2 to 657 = -0.24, 9.19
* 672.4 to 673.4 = -0.10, 8.11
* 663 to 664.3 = -0.01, 7.47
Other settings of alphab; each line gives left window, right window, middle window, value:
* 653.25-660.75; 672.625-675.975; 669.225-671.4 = 0.100 nm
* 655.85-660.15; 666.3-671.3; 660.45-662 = 0.218 nm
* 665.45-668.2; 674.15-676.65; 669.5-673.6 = -0.283 nm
